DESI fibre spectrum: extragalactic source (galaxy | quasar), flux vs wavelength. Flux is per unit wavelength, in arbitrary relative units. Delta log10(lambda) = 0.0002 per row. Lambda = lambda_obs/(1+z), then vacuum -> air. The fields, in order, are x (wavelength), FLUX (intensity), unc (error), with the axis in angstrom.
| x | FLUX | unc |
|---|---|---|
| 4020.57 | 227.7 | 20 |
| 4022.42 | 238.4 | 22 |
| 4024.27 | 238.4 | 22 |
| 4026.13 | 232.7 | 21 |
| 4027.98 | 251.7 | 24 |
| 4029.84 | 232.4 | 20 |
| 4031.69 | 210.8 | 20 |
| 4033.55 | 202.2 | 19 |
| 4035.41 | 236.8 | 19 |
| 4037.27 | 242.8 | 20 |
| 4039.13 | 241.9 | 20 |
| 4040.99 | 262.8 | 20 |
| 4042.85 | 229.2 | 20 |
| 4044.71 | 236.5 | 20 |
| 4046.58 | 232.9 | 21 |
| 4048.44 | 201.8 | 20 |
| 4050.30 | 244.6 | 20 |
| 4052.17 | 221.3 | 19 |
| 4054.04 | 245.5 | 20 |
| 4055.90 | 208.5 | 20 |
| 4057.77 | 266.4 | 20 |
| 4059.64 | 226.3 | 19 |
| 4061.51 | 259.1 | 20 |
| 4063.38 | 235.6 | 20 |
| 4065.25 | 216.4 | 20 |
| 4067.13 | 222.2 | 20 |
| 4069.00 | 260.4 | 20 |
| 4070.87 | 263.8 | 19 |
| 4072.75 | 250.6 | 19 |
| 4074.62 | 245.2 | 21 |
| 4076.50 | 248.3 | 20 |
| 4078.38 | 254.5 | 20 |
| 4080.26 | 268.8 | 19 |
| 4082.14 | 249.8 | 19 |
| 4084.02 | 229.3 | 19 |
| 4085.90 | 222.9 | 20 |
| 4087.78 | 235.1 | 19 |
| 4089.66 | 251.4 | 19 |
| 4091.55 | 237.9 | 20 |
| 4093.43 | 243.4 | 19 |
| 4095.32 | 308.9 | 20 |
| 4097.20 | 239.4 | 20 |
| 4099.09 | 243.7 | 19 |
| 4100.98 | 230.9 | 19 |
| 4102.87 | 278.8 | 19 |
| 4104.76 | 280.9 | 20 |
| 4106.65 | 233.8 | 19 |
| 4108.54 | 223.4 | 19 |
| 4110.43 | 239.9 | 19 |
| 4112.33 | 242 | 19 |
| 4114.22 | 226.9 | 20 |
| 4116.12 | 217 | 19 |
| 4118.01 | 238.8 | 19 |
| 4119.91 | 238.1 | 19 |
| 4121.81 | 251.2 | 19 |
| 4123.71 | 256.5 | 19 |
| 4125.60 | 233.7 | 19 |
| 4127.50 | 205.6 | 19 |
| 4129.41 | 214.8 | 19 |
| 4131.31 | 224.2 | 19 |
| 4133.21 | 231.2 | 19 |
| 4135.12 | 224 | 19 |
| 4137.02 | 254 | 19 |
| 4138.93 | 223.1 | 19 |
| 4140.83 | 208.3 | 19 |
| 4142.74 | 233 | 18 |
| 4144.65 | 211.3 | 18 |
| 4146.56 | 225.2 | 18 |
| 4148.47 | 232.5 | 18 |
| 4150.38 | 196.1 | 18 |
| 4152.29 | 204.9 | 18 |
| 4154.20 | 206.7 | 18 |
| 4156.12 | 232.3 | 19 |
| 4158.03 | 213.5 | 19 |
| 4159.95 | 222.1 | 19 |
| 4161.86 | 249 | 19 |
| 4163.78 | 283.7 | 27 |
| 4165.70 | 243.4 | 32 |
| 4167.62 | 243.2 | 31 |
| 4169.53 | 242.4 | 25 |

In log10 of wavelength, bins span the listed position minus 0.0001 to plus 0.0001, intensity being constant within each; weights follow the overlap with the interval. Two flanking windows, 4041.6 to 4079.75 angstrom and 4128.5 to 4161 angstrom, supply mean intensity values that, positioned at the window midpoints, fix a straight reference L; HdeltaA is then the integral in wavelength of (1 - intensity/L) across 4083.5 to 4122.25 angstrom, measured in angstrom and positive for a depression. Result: -2.3 angstrom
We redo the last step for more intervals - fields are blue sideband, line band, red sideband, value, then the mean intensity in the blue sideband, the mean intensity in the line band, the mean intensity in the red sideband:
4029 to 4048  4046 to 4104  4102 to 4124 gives -1.4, 232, 244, 243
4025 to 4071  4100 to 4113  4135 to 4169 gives -0.9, 235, 247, 228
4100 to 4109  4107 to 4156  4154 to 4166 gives 3.5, 251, 227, 237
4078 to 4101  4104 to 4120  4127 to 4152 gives -0.1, 248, 237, 222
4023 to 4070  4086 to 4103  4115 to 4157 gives -1.5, 234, 249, 226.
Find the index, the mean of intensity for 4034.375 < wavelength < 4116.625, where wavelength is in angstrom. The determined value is 242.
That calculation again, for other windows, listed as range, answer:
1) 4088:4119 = 246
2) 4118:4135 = 232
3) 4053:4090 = 243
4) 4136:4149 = 227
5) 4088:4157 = 234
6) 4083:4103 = 246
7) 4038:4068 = 234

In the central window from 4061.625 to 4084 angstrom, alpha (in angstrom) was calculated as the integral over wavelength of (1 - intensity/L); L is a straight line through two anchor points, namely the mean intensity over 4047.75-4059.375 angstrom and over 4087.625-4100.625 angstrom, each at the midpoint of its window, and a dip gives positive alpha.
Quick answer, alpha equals -0.5 angstrom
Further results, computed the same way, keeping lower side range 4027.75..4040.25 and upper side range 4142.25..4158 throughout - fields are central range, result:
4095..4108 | -1.9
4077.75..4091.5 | -1.2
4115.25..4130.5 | -0.8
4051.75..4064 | -0.6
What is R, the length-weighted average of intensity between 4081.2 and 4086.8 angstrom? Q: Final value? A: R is 234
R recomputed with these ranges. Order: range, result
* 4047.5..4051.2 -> 224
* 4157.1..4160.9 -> 218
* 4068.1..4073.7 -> 258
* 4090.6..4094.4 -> 241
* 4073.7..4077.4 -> 247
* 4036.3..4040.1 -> 242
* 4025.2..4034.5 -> 226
